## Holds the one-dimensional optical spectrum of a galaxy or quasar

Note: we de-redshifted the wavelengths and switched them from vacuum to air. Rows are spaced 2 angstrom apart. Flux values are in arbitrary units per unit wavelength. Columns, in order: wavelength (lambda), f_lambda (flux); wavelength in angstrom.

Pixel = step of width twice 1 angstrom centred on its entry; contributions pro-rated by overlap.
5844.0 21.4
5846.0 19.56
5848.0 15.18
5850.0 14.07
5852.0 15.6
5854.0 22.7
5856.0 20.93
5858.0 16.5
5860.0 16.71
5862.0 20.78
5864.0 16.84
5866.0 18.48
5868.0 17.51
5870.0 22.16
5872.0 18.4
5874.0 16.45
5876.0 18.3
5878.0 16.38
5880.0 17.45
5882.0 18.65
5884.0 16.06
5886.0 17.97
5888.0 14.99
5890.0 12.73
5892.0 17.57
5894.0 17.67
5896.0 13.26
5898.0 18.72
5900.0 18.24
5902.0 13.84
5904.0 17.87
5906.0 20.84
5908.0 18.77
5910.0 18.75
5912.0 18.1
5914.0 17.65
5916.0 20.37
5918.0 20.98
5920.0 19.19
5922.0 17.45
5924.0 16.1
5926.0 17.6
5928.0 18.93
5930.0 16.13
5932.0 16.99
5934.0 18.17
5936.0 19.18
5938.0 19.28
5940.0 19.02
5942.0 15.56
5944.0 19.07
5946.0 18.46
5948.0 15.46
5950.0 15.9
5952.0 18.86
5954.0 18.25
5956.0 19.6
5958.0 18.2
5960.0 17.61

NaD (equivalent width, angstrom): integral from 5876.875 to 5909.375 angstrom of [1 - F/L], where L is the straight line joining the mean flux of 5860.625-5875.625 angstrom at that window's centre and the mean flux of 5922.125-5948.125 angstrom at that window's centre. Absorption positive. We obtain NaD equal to 2.3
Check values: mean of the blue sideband 18.6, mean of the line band 17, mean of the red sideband 17.8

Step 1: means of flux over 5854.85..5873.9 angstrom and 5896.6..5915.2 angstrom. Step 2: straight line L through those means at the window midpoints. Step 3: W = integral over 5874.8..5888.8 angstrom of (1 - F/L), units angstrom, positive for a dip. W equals 0.94 angstrom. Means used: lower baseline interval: 18.6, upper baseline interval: 18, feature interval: 17.1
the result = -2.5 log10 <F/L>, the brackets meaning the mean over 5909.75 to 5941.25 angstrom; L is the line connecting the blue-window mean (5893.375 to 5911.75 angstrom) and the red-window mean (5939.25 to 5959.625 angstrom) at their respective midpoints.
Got -0.04 mag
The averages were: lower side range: 17.6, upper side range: 17.8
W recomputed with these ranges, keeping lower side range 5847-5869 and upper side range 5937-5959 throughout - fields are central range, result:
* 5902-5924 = -0.9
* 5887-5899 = 1.4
